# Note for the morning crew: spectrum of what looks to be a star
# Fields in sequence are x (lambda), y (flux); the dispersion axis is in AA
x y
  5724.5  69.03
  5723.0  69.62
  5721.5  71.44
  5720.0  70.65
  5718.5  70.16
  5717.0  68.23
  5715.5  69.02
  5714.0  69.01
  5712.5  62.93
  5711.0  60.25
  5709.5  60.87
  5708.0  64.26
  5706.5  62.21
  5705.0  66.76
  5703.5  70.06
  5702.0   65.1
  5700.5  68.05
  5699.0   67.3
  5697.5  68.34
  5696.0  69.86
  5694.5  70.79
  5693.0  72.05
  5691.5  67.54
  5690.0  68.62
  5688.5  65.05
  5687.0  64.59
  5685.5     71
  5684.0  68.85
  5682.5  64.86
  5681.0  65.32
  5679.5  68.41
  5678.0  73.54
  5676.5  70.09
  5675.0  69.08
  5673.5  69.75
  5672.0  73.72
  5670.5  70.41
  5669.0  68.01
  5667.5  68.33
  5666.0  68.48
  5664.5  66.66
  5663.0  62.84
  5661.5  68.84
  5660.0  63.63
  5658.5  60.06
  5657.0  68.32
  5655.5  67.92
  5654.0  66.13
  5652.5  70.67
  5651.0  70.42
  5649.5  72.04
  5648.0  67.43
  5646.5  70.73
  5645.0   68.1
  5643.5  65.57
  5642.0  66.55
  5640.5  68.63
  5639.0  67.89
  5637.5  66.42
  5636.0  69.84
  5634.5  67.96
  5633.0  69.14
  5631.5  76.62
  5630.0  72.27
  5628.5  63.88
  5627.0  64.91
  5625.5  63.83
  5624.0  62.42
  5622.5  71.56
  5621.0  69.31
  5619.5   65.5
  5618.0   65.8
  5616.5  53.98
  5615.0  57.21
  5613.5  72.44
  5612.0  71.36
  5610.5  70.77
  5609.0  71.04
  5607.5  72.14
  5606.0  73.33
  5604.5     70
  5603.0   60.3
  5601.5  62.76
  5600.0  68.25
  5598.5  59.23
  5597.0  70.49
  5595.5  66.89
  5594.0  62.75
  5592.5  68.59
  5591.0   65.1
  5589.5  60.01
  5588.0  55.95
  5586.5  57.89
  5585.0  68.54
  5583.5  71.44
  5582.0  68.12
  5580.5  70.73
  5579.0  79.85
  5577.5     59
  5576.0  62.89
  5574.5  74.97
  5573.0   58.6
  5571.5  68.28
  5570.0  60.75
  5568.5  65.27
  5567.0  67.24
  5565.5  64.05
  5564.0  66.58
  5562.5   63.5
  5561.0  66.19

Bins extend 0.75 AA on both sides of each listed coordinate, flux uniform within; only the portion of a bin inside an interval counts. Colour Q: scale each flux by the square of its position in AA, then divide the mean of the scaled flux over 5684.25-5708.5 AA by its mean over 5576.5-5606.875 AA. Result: 1.1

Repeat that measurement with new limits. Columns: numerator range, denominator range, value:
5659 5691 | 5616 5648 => 1.03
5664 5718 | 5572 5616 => 1.05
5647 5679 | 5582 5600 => 1.09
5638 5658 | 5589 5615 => 1.03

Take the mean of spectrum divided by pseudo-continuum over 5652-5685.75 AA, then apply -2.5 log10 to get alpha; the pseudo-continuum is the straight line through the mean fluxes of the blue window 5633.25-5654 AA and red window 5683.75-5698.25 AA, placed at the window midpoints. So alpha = 0.01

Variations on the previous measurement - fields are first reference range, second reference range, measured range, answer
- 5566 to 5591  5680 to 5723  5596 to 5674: -0.019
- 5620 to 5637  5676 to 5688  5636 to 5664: 0.014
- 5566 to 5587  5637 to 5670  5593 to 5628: 0.012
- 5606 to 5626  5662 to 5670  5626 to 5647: -0.022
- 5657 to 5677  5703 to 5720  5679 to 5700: -0.020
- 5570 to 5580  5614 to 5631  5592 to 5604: 0.016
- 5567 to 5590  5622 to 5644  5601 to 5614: -0.042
